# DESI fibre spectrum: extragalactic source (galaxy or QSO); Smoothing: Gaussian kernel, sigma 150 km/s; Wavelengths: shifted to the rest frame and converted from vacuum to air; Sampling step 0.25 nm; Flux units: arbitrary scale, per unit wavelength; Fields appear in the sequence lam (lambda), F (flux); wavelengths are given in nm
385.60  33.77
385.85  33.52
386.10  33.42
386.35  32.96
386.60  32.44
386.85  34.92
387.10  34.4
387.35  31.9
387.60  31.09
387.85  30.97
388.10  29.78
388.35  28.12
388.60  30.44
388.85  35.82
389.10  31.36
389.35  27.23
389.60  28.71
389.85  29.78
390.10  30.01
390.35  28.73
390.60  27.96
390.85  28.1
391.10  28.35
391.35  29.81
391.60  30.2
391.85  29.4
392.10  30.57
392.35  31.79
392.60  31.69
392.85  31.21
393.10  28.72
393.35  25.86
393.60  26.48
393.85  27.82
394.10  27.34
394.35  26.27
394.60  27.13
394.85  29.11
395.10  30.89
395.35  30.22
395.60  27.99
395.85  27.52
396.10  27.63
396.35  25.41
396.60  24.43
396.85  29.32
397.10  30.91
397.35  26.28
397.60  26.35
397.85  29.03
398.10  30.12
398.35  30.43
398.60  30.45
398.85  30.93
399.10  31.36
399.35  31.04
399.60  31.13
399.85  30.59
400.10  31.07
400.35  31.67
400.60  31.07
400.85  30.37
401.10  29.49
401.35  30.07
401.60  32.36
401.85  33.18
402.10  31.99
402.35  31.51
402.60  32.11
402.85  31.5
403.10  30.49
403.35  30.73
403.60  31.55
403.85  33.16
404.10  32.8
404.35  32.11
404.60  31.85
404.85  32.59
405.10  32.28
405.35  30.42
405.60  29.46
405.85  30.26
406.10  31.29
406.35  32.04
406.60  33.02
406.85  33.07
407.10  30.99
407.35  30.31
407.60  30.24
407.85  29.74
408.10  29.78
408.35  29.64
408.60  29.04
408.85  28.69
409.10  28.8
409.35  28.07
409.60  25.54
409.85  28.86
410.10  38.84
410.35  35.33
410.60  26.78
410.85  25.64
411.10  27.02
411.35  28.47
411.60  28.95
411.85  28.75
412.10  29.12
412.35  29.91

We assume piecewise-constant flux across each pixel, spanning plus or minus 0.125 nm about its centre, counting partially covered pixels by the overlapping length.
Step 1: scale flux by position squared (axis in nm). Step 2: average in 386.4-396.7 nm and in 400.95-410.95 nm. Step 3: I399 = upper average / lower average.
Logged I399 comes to 1.1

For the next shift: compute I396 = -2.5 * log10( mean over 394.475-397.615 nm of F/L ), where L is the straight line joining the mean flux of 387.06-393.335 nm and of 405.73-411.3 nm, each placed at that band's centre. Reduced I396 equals 0.079 mag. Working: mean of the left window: 30.1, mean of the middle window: 28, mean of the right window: 30.1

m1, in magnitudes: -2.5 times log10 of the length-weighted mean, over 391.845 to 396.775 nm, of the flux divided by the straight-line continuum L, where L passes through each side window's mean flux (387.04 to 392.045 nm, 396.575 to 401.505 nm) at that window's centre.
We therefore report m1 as 0.06 mag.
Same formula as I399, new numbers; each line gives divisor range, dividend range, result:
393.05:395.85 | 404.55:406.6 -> 1.19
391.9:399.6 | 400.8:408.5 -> 1.13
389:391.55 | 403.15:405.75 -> 1.17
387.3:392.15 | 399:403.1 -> 1.11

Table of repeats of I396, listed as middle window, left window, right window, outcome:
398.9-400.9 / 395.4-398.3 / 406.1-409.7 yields -0.095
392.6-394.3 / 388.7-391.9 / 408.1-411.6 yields 0.056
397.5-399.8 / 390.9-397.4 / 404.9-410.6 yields -0.032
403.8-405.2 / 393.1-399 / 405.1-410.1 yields -0.096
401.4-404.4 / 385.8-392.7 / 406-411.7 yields -0.058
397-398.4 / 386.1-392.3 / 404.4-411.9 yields 0.063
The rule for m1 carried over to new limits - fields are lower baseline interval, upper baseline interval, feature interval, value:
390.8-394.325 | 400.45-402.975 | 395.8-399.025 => 0.068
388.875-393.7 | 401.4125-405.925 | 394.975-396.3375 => 0.061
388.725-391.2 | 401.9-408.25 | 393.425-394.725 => 0.120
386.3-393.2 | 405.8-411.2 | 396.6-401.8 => 0.009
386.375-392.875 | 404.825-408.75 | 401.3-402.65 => -0.041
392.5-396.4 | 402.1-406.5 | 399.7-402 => -0.025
